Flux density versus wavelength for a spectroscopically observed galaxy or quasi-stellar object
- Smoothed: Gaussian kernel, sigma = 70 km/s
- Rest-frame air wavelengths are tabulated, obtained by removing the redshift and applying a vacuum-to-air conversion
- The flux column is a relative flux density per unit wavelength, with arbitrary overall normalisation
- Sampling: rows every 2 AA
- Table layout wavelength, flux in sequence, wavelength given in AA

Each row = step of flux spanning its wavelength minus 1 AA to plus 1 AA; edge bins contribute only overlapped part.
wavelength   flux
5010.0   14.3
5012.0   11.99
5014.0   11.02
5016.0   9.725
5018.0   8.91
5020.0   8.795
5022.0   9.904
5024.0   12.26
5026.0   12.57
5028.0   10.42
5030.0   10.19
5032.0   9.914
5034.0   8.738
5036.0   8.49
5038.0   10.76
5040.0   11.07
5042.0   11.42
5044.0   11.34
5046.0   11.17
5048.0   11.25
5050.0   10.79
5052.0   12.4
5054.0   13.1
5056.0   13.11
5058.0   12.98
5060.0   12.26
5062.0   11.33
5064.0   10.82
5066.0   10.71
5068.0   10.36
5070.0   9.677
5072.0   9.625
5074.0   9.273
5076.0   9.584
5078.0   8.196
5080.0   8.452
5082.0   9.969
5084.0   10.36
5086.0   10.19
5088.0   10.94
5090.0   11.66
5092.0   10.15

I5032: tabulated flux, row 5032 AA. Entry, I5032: 9.914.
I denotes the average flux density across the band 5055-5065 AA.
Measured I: 12.1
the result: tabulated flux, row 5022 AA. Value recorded 9.904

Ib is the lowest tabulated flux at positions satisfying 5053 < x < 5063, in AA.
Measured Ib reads 11.33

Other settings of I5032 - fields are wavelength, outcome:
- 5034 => 8.738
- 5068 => 10.36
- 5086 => 10.19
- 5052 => 12.4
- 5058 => 12.98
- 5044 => 11.34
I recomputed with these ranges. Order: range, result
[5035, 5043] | 10.4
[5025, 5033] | 10.8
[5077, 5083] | 8.87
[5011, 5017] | 10.9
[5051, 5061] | 12.8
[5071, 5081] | 9.03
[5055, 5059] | 13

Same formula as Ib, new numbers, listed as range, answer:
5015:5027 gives 8.795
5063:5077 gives 9.273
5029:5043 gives 8.49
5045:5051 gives 10.79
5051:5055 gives 12.4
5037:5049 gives 10.76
